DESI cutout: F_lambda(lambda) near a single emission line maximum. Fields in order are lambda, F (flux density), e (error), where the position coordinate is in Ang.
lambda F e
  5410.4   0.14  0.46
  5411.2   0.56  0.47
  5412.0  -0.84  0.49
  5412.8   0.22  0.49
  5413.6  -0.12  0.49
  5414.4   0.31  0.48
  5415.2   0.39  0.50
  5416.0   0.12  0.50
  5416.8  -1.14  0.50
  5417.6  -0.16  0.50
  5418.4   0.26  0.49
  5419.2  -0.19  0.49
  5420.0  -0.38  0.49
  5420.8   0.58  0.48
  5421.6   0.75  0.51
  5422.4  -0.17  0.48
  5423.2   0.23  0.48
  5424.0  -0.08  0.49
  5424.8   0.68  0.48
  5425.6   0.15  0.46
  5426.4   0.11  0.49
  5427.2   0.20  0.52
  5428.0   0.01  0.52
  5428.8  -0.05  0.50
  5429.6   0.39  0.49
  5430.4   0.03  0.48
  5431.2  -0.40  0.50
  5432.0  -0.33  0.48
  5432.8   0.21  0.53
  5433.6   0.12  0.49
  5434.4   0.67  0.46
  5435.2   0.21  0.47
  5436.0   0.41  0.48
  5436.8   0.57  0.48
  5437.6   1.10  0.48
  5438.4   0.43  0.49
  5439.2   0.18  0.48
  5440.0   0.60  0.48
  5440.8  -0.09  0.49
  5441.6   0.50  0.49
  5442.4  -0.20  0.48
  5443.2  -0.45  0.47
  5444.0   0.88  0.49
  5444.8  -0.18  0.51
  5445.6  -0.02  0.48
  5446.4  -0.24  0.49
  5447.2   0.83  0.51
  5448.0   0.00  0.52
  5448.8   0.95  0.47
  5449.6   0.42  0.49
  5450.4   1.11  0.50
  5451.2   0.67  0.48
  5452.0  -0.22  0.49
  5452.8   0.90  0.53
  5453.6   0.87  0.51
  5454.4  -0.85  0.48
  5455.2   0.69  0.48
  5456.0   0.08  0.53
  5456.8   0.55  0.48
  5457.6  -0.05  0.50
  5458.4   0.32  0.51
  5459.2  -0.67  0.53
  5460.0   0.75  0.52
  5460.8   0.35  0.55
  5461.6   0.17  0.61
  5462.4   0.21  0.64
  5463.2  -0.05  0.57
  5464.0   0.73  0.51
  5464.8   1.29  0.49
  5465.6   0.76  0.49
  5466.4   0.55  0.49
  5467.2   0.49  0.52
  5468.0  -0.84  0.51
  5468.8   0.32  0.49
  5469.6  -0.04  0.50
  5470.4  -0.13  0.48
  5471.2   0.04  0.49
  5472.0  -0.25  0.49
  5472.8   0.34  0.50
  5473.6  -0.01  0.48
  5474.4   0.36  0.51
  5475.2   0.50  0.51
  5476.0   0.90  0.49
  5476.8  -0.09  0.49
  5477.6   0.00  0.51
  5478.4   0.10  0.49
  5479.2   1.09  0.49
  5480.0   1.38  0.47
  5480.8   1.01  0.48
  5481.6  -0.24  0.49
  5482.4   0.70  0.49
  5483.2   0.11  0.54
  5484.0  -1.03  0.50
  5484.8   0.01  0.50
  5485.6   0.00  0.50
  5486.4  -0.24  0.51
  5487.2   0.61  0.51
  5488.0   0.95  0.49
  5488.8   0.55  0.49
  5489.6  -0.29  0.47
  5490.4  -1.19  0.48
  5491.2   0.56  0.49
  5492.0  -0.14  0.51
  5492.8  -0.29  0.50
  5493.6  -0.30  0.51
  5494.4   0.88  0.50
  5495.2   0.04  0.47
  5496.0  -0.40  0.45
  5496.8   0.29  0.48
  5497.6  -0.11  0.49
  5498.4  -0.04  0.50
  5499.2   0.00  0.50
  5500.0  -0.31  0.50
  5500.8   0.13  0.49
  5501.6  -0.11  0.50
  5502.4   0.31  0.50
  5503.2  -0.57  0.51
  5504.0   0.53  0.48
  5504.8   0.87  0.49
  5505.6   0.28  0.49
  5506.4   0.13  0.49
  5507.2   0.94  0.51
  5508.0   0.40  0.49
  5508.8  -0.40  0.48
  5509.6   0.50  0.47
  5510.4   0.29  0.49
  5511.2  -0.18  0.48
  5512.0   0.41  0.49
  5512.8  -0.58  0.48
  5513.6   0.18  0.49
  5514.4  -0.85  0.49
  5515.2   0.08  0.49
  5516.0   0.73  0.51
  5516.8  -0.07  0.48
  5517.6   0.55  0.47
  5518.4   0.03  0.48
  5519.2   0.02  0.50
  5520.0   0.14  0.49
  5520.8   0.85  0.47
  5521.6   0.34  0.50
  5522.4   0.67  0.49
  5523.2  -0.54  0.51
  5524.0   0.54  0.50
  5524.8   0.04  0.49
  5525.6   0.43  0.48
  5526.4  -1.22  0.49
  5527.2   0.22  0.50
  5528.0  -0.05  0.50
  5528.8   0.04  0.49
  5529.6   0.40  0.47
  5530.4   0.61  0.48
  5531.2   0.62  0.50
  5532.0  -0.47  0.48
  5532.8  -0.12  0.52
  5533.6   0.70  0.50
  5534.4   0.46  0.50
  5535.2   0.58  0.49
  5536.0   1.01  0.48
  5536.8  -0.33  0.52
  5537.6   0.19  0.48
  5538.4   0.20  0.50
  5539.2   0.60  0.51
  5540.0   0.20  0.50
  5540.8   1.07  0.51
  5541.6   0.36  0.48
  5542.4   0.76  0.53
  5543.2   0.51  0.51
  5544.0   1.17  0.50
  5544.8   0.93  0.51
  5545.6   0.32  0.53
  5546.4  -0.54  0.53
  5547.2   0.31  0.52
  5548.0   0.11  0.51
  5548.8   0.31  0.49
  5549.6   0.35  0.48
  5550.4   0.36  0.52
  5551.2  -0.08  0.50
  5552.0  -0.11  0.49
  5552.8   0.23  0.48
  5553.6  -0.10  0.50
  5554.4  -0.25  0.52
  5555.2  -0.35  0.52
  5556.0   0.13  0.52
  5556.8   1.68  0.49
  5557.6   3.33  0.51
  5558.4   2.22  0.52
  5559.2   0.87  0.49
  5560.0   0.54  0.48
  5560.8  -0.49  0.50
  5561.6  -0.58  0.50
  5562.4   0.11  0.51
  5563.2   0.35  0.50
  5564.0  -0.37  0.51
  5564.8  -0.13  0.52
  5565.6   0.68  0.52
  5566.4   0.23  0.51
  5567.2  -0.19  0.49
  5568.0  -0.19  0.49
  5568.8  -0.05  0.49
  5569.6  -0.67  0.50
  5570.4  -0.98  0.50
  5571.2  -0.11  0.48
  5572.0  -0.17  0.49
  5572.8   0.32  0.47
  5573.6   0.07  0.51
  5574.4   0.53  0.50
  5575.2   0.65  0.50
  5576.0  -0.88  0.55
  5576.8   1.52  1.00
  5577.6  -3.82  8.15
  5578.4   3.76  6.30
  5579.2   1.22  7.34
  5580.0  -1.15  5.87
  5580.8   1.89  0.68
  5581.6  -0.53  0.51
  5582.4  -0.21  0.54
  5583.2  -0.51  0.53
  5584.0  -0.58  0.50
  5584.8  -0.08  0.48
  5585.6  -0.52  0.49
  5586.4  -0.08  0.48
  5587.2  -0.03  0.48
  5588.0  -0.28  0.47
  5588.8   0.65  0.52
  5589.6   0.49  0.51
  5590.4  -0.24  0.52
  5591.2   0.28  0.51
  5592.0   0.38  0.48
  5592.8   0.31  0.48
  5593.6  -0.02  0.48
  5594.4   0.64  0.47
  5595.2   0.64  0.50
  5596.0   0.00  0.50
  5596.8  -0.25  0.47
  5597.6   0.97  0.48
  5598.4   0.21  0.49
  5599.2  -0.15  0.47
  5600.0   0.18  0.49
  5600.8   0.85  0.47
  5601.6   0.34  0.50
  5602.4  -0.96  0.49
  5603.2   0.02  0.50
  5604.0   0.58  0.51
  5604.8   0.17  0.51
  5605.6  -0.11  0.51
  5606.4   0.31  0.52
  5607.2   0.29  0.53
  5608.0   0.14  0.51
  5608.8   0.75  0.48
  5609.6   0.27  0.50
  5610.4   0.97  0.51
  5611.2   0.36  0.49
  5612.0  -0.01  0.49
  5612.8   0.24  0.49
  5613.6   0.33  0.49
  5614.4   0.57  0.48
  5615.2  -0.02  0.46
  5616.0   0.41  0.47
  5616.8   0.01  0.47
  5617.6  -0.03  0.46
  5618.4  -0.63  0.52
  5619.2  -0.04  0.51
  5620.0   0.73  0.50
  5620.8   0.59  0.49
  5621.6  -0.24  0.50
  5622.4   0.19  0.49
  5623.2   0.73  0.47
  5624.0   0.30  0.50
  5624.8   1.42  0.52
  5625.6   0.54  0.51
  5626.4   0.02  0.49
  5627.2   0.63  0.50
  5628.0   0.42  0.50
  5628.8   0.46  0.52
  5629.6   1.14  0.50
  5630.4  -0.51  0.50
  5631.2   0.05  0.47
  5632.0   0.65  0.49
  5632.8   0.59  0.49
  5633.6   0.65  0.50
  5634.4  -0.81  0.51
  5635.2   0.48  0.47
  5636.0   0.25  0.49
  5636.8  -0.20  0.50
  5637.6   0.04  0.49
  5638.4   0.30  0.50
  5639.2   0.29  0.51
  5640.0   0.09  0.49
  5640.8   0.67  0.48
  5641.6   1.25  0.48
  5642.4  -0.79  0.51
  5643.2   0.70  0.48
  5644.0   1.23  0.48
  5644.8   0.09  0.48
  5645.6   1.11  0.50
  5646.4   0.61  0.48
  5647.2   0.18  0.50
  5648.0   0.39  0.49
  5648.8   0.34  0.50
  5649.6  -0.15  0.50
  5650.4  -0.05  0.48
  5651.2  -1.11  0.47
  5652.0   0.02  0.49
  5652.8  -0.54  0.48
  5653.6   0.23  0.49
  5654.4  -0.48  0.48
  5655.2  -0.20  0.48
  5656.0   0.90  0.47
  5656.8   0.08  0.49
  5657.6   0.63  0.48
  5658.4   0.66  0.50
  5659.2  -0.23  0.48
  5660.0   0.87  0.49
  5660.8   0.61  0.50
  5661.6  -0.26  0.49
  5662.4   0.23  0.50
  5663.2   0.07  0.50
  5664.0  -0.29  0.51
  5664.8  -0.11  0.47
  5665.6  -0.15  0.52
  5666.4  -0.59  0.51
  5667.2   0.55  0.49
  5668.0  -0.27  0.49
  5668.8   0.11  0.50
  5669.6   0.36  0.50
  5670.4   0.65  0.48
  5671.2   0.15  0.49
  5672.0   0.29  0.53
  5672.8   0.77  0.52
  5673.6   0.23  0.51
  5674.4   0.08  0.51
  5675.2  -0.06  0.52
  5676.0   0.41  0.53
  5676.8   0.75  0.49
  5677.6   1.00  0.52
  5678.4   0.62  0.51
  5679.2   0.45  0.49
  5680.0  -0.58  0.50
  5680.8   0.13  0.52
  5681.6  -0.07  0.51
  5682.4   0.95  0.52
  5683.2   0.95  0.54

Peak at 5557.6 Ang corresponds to [O III] 5007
